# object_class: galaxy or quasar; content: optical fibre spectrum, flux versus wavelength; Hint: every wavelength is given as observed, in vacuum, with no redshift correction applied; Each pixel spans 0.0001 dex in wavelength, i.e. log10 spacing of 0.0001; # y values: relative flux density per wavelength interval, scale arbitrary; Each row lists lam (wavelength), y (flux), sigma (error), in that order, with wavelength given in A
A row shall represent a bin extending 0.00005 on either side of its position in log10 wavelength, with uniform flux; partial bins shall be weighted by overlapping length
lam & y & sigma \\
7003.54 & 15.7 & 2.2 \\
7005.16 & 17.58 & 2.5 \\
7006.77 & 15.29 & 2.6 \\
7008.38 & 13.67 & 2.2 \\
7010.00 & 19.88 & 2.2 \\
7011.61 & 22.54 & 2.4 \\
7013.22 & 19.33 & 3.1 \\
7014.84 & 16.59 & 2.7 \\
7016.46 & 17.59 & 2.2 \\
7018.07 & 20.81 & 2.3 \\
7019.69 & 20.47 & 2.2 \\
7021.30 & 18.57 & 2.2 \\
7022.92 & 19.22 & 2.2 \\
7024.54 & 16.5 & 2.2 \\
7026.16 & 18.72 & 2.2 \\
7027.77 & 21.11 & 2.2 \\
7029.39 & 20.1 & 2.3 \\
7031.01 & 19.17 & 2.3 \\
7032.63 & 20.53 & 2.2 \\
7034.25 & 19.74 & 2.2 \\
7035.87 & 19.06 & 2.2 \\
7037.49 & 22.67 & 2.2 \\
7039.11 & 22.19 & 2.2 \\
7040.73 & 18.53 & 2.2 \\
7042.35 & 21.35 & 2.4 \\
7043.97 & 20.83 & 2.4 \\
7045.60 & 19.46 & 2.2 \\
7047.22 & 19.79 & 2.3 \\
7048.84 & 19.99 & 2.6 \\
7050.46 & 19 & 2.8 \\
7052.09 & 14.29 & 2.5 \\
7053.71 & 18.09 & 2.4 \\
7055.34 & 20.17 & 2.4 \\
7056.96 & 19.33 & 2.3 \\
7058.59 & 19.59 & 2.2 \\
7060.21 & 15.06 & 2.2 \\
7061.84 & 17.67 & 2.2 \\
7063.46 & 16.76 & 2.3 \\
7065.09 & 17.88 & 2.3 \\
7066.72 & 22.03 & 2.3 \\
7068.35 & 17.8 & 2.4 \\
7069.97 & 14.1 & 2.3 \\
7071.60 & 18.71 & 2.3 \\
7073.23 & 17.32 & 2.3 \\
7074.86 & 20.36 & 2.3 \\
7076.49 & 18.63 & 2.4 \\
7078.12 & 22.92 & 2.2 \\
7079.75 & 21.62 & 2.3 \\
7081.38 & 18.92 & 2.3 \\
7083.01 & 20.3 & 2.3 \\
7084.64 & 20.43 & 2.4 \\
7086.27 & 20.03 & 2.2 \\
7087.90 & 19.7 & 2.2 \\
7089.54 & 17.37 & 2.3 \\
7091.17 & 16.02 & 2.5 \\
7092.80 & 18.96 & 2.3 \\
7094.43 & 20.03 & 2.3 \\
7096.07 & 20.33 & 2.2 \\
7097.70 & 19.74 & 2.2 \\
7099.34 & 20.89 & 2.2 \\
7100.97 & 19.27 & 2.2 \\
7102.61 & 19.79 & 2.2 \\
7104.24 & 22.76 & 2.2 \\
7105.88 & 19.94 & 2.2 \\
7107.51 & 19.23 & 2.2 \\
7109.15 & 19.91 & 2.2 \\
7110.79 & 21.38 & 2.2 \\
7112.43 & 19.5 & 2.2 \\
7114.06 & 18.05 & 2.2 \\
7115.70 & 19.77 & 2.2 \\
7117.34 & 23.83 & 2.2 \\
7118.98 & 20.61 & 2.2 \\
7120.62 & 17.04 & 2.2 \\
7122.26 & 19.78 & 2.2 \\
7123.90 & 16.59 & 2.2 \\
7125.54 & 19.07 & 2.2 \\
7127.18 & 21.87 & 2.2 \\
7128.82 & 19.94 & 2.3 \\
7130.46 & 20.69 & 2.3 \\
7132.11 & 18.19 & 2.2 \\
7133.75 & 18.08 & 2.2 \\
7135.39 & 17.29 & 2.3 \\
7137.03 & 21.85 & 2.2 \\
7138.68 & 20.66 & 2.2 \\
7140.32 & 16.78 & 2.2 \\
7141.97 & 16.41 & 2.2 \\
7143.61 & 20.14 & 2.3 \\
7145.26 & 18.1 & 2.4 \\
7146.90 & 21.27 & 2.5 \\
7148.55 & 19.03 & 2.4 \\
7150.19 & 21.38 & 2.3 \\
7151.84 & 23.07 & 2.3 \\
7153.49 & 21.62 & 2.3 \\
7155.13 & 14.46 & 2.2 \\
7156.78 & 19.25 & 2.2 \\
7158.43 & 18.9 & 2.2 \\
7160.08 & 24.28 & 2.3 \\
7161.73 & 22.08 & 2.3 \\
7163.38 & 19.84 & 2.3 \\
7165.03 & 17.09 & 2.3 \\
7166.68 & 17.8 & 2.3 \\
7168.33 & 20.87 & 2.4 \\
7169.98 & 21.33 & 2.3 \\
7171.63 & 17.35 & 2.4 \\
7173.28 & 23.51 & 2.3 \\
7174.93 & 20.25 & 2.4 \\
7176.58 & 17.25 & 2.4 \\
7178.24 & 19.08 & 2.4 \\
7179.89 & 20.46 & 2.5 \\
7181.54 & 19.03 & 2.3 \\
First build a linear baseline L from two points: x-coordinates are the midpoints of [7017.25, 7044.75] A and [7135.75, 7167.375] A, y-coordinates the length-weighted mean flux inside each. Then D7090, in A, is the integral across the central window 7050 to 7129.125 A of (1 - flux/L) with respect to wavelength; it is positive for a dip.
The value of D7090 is 2.3 A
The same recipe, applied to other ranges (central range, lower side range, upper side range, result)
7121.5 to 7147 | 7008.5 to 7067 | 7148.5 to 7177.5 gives 0.90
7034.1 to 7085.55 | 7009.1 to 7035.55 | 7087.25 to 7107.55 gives 0.73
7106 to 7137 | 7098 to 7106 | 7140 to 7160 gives 0.81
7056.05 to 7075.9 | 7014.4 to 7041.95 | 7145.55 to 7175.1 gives 1.68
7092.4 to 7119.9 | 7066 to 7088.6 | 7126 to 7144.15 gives -1.25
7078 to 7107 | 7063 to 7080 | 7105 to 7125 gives -0.95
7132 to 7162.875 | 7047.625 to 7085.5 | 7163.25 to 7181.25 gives -0.52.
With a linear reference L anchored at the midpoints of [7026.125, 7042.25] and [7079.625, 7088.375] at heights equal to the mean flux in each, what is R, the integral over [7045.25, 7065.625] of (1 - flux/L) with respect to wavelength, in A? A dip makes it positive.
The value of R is 2.0 A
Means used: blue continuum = 20.3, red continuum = 20.1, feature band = 18.2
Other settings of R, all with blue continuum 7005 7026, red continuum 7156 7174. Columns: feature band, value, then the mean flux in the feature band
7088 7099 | 0.2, 18.9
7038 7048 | -0.9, 20.4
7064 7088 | -0.3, 19.3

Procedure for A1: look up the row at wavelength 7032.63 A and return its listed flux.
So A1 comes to 20.53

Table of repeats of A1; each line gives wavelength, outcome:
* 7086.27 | 20.03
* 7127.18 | 21.87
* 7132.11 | 18.19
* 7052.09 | 14.29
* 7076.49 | 18.63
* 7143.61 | 20.14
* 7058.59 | 19.59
